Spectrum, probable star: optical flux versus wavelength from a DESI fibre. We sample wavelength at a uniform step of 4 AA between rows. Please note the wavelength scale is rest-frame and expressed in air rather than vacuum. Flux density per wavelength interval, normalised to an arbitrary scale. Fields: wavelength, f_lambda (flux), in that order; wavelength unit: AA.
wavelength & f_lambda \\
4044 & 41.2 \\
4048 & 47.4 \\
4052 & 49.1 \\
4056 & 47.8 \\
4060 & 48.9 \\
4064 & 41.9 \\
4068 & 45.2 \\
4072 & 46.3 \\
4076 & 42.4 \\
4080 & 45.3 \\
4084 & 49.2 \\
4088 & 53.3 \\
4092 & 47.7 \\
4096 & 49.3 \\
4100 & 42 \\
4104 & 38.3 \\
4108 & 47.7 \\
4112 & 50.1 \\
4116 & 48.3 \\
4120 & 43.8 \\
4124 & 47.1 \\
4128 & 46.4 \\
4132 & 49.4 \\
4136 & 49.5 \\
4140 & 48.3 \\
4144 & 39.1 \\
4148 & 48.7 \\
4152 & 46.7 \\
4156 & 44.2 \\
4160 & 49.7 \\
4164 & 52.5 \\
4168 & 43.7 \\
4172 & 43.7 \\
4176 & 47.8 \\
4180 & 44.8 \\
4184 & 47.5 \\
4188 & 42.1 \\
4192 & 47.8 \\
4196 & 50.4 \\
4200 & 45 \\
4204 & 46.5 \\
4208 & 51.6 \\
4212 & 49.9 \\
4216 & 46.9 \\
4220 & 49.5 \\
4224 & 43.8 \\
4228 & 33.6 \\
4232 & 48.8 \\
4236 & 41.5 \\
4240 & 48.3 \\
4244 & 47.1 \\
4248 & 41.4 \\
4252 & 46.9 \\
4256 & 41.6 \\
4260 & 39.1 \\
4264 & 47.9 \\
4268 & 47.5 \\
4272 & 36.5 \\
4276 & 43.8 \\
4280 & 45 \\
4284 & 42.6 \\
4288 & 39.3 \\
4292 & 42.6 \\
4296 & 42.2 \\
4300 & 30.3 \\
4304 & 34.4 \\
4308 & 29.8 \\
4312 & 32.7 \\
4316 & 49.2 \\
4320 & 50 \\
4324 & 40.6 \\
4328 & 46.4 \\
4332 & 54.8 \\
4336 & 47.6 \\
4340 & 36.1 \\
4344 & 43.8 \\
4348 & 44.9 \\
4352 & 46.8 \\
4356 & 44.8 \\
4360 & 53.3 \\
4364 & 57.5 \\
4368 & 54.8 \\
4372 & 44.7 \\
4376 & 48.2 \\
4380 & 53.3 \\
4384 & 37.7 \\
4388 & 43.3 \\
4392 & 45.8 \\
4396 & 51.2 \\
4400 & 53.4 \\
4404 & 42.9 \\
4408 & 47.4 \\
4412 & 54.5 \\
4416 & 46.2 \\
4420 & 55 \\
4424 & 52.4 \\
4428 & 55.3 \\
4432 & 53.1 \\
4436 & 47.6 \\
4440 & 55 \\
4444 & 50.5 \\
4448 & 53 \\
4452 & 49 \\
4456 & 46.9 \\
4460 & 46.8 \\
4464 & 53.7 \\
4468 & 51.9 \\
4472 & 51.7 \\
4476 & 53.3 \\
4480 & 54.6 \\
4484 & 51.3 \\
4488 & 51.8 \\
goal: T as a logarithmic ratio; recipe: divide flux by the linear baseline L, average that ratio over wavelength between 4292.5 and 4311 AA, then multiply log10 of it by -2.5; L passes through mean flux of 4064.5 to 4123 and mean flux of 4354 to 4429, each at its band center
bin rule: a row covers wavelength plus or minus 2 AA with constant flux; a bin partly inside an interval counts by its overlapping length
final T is 0.36 mag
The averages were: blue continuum 46.2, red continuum 49.5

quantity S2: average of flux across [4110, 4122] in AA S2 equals 47.4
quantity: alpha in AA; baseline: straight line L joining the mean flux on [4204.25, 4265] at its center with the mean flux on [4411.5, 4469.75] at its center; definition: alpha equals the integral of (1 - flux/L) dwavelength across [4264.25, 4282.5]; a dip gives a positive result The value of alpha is 1.06 AA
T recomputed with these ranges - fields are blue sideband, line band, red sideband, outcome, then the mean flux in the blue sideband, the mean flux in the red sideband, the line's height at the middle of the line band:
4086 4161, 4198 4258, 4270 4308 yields -0.09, 46.8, 39.1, 41.9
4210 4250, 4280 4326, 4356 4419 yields 0.18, 45.1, 48.9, 46.9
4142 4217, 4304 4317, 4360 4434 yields 0.33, 46.8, 49.9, 48.7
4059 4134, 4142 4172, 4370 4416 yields 0.01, 46.4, 47.4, 46.6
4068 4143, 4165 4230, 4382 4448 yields 0.04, 46.8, 49.6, 47.6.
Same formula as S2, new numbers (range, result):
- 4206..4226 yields 48.3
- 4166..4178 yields 45.1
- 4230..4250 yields 45.4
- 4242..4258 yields 44.2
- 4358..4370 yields 55.2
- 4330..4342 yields 46.2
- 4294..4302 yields 36.2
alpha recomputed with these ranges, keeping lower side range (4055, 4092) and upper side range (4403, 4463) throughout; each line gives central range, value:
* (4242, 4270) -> 2.4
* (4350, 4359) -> 0.6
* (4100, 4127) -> 0.9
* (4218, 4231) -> 1.5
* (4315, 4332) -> 0.7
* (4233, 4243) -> 0.6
